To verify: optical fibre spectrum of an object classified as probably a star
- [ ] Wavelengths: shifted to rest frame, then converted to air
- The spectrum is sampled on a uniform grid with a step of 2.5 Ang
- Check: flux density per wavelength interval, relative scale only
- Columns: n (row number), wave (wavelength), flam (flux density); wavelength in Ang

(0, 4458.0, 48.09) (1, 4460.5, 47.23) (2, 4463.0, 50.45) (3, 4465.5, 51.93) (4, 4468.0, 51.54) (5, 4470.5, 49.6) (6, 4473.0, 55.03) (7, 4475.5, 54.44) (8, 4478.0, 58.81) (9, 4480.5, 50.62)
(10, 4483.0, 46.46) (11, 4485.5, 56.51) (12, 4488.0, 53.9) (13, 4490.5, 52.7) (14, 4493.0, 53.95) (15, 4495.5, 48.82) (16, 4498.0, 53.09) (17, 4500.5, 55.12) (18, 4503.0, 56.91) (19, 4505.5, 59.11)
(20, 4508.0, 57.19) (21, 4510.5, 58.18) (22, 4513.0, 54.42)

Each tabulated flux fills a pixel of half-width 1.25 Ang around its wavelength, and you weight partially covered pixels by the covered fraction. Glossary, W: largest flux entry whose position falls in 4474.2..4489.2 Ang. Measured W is 58.81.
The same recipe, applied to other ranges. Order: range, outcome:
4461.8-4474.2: 55.03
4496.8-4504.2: 56.91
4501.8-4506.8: 59.11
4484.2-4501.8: 56.51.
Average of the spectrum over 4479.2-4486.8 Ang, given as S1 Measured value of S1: 51.3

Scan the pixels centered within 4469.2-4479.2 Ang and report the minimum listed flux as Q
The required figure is 49.6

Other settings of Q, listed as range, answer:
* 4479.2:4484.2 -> 46.46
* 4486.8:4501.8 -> 48.82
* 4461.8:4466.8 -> 50.45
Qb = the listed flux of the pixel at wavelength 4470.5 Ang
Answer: 49.6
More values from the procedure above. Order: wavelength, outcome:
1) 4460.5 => 47.23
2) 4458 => 48.09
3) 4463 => 50.45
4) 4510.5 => 58.18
